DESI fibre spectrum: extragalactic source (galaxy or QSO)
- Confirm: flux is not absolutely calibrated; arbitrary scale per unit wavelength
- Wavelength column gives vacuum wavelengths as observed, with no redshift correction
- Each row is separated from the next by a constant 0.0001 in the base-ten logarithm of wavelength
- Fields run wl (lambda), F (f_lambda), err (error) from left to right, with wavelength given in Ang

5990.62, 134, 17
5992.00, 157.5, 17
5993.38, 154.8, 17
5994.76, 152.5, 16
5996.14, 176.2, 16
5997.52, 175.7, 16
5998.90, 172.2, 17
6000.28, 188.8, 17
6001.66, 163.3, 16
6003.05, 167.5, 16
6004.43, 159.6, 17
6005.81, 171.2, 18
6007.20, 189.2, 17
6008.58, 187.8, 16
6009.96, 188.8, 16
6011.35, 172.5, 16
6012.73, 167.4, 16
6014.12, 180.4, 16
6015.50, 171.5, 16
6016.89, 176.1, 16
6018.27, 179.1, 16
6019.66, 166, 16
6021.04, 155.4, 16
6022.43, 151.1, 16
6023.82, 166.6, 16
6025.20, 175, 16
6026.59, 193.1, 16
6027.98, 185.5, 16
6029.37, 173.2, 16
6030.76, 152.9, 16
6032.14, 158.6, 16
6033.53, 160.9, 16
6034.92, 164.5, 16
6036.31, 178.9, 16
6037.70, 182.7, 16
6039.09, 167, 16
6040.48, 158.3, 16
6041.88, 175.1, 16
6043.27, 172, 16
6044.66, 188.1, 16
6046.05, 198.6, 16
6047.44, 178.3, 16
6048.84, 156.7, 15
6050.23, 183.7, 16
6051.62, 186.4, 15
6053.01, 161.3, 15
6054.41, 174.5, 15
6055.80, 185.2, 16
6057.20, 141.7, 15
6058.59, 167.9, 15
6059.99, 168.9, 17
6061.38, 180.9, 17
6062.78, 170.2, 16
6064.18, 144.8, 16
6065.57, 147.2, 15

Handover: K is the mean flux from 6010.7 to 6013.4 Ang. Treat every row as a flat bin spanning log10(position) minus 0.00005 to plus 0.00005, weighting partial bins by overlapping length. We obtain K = 170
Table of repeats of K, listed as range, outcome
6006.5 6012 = 184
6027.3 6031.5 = 171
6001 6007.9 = 170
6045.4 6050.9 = 179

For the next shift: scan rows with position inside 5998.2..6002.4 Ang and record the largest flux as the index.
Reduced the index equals 188.8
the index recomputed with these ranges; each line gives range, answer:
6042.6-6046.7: 198.6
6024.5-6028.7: 193.1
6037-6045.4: 188.1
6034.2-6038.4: 182.7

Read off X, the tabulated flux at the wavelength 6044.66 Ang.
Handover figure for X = 188.1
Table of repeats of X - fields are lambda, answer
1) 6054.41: 174.5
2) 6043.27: 172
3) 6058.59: 167.9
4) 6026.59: 193.1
